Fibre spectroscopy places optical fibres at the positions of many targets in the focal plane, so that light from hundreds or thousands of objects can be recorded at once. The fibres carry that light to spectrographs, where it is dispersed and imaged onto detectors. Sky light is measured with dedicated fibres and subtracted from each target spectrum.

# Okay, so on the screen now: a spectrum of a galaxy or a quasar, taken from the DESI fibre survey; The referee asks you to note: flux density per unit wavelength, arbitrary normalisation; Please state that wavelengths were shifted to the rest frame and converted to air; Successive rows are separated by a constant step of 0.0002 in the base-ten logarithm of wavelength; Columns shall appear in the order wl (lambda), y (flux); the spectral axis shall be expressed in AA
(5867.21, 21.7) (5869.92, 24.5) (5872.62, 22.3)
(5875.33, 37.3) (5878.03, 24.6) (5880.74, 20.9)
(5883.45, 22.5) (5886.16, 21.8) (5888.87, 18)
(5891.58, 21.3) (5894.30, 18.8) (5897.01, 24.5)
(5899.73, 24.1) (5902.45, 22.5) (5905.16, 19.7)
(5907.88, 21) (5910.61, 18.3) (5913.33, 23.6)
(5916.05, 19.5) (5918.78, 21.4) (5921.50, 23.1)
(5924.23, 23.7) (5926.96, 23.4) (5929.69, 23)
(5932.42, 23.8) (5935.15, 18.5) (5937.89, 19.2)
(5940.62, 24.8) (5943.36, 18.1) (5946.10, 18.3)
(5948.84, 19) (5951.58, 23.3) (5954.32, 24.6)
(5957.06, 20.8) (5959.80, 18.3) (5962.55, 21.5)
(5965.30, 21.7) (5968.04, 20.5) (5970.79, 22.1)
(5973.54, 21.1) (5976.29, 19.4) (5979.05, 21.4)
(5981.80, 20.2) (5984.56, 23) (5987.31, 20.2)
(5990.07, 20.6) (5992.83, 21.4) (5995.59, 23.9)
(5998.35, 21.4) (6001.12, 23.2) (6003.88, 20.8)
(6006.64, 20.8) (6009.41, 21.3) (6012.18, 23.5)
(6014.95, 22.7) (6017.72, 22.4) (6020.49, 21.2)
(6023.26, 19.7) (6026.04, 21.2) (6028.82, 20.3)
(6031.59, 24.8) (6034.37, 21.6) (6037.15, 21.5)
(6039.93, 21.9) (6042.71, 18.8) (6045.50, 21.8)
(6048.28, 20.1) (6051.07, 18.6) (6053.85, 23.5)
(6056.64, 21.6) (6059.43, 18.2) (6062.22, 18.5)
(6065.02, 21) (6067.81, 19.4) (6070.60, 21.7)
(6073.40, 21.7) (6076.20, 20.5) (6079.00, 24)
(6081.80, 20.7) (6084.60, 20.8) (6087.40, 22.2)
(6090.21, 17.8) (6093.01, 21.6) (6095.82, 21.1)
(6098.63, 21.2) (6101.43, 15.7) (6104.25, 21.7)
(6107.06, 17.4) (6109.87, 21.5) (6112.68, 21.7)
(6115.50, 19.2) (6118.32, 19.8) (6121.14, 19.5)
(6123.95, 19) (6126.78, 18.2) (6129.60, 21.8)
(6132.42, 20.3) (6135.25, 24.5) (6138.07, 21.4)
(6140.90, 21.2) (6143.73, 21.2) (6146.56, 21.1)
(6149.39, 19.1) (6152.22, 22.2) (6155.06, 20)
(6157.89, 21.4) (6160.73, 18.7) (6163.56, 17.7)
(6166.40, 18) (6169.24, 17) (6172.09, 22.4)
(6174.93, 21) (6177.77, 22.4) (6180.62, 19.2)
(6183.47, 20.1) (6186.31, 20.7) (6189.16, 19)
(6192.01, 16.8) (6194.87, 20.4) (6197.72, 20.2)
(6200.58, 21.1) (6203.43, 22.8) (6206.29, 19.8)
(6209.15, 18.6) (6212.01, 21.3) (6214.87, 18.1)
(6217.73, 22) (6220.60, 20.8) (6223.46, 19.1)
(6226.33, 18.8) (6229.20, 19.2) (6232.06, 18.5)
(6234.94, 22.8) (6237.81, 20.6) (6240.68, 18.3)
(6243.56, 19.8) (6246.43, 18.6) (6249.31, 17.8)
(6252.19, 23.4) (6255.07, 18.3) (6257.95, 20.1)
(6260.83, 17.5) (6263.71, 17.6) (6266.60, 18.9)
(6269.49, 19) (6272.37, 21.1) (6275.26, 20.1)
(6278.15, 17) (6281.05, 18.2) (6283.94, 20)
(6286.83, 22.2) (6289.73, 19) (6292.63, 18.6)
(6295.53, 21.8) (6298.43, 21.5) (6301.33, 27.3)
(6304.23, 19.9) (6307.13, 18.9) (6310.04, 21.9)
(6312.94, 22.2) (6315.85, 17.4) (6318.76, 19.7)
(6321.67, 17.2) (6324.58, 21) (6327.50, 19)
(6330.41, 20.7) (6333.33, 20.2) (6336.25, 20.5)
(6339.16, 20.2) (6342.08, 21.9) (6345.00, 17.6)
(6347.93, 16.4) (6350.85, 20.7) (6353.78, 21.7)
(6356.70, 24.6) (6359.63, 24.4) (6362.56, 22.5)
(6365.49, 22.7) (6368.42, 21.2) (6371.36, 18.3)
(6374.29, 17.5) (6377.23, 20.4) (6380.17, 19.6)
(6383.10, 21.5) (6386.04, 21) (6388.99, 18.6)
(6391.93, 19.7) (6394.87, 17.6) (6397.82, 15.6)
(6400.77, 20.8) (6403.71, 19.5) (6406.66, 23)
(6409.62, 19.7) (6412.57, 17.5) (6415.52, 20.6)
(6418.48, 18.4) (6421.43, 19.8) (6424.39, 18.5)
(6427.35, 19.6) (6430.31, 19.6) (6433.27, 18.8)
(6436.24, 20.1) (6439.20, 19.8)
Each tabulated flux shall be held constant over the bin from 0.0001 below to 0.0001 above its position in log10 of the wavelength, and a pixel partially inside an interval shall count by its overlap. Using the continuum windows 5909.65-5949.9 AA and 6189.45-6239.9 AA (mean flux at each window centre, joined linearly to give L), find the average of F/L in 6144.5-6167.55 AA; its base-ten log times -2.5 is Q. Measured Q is 0.02 mag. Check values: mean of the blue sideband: 21.2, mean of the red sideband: 20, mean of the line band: 19.8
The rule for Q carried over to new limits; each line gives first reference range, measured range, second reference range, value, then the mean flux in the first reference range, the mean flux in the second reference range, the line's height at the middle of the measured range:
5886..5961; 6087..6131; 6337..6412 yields 0.05 mag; 21.3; 20.2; 20.9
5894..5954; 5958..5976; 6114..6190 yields 0.03 mag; 21.5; 20.2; 21.3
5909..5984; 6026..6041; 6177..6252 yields -0.06 mag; 21.2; 19.9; 20.8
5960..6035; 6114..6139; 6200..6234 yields 0.01 mag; 21.5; 20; 20.6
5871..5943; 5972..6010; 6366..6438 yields 0.02 mag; 22.3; 19.5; 21.8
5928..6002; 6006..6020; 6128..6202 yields -0.06 mag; 21.2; 20.3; 21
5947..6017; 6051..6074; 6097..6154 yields 0.02 mag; 21.5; 20.4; 20.9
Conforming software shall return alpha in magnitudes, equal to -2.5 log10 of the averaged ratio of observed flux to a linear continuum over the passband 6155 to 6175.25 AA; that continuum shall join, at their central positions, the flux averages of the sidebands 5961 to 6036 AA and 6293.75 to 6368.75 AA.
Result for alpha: 0.10 mag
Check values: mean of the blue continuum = 21.5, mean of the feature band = 19.4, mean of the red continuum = 20.9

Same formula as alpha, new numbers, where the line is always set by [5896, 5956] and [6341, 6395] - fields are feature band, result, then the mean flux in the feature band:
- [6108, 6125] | 0.06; 20.1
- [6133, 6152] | -0.02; 21.4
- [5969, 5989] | 0.03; 21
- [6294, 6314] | -0.06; 21.9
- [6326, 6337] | 0.03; 20.1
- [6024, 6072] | 0.03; 20.8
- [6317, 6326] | 0.07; 19.2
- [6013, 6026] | -0.01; 21.6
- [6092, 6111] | 0.06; 20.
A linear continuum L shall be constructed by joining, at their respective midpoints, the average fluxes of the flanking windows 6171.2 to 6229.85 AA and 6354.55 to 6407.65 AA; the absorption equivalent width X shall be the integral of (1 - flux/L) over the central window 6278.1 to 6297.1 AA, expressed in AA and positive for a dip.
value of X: 0.5 AA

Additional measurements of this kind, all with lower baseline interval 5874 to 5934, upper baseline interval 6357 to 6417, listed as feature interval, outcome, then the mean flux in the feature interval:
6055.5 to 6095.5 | 1.9 AA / 20.7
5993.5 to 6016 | -0.1 AA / 22.2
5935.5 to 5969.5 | 2.4 AA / 20.8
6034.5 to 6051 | 0.9 AA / 20.7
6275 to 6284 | 1.0 AA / 18.5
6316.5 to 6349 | 1.5 AA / 19.5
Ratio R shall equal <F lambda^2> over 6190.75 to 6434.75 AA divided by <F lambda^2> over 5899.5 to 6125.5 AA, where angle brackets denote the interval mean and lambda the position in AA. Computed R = 1.05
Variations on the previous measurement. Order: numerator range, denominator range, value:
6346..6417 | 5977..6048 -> 1.06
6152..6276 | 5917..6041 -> 0.99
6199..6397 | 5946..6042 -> 1.03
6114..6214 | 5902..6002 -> 1.02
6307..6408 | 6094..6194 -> 1.07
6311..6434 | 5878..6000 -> 1.08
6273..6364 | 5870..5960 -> 1.06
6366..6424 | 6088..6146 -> 1.05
